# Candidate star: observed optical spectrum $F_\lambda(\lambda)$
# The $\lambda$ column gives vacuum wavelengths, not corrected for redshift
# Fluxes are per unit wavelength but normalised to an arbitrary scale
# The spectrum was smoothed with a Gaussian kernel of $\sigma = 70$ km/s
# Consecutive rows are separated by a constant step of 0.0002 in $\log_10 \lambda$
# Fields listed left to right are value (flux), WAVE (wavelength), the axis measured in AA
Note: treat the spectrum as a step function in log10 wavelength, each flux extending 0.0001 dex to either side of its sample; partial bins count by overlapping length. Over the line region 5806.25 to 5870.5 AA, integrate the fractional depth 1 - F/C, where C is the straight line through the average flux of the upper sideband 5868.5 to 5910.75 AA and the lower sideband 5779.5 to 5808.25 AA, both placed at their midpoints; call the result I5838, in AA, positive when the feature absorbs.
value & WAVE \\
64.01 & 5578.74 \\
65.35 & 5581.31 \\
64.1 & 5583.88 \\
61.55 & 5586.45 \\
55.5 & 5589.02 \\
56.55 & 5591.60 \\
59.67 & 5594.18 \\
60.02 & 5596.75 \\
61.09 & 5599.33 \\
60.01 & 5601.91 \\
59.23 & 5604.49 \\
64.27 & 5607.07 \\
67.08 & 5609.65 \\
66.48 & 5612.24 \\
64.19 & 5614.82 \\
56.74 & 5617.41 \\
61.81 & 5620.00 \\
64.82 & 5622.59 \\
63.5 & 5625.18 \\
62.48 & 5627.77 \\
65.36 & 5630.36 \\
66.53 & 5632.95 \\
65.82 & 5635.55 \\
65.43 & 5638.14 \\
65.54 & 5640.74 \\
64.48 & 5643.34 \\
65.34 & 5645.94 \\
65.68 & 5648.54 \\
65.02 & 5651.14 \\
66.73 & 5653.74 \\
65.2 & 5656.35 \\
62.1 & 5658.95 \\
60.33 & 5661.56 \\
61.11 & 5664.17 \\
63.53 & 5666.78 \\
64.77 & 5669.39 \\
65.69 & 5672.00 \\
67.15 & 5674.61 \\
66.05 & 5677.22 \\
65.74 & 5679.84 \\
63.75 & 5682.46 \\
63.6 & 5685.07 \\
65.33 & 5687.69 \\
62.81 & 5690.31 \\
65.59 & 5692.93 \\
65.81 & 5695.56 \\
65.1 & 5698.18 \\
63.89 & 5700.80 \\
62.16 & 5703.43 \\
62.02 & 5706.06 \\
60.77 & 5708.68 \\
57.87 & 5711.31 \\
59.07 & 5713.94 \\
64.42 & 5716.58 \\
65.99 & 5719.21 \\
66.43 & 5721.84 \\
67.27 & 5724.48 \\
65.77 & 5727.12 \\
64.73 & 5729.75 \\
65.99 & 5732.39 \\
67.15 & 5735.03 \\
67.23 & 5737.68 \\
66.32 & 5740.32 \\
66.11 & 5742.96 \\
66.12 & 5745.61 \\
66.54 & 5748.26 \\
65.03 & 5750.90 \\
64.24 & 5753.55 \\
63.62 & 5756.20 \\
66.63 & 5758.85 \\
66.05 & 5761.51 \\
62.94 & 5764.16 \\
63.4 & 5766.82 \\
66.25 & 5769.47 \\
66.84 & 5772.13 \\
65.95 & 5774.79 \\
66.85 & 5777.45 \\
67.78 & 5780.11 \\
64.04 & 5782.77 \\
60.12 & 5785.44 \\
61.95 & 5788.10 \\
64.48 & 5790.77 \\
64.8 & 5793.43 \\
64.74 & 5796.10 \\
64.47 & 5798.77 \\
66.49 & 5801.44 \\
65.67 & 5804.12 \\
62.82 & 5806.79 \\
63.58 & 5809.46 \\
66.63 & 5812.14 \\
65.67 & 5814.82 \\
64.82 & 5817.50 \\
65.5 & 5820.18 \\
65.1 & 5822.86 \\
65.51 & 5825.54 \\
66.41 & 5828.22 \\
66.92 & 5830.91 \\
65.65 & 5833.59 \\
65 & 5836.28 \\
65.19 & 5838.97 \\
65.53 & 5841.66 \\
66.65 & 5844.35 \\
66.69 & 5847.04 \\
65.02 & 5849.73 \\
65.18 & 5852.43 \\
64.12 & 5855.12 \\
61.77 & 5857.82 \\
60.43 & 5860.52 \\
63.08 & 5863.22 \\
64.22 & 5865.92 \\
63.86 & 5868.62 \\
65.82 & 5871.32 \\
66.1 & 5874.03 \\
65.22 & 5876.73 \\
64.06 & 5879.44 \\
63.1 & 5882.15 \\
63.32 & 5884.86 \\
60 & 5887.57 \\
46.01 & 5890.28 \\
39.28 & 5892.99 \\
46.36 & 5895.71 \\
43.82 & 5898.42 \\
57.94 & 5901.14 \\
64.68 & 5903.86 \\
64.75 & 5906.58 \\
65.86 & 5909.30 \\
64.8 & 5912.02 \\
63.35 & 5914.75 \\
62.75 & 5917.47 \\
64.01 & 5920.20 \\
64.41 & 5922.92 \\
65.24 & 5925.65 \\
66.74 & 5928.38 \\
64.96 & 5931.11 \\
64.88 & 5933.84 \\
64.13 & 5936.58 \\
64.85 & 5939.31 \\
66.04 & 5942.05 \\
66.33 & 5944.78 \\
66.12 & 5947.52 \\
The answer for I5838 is -3.4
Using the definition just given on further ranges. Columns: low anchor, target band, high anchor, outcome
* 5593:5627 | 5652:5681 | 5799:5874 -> -0.7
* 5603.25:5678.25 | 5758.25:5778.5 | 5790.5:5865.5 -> -0.3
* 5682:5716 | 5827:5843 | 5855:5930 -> -1.1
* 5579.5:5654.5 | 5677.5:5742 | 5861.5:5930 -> -2.2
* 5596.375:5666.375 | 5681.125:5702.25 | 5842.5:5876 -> -0.2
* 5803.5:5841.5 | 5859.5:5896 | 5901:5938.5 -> 2.9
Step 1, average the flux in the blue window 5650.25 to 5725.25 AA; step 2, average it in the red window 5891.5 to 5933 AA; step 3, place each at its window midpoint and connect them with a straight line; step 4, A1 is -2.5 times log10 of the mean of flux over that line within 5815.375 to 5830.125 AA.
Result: -0.07 mag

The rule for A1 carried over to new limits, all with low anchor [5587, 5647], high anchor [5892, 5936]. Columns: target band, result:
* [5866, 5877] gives -0.075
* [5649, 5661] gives -0.037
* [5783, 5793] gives -0.021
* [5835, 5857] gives -0.075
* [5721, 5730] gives -0.073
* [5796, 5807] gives -0.064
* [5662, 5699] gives -0.041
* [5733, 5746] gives -0.081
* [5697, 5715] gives 0.008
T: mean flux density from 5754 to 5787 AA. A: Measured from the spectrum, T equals 65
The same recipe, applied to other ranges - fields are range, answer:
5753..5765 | 64.8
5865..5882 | 64.8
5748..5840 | 65.1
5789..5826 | 65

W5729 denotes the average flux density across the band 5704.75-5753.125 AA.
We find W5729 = 64.7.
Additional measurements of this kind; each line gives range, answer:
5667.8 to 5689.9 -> 65.2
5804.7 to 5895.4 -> 63.1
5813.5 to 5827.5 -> 65.4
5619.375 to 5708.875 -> 64.4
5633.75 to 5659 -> 65.3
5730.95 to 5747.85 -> 66.4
